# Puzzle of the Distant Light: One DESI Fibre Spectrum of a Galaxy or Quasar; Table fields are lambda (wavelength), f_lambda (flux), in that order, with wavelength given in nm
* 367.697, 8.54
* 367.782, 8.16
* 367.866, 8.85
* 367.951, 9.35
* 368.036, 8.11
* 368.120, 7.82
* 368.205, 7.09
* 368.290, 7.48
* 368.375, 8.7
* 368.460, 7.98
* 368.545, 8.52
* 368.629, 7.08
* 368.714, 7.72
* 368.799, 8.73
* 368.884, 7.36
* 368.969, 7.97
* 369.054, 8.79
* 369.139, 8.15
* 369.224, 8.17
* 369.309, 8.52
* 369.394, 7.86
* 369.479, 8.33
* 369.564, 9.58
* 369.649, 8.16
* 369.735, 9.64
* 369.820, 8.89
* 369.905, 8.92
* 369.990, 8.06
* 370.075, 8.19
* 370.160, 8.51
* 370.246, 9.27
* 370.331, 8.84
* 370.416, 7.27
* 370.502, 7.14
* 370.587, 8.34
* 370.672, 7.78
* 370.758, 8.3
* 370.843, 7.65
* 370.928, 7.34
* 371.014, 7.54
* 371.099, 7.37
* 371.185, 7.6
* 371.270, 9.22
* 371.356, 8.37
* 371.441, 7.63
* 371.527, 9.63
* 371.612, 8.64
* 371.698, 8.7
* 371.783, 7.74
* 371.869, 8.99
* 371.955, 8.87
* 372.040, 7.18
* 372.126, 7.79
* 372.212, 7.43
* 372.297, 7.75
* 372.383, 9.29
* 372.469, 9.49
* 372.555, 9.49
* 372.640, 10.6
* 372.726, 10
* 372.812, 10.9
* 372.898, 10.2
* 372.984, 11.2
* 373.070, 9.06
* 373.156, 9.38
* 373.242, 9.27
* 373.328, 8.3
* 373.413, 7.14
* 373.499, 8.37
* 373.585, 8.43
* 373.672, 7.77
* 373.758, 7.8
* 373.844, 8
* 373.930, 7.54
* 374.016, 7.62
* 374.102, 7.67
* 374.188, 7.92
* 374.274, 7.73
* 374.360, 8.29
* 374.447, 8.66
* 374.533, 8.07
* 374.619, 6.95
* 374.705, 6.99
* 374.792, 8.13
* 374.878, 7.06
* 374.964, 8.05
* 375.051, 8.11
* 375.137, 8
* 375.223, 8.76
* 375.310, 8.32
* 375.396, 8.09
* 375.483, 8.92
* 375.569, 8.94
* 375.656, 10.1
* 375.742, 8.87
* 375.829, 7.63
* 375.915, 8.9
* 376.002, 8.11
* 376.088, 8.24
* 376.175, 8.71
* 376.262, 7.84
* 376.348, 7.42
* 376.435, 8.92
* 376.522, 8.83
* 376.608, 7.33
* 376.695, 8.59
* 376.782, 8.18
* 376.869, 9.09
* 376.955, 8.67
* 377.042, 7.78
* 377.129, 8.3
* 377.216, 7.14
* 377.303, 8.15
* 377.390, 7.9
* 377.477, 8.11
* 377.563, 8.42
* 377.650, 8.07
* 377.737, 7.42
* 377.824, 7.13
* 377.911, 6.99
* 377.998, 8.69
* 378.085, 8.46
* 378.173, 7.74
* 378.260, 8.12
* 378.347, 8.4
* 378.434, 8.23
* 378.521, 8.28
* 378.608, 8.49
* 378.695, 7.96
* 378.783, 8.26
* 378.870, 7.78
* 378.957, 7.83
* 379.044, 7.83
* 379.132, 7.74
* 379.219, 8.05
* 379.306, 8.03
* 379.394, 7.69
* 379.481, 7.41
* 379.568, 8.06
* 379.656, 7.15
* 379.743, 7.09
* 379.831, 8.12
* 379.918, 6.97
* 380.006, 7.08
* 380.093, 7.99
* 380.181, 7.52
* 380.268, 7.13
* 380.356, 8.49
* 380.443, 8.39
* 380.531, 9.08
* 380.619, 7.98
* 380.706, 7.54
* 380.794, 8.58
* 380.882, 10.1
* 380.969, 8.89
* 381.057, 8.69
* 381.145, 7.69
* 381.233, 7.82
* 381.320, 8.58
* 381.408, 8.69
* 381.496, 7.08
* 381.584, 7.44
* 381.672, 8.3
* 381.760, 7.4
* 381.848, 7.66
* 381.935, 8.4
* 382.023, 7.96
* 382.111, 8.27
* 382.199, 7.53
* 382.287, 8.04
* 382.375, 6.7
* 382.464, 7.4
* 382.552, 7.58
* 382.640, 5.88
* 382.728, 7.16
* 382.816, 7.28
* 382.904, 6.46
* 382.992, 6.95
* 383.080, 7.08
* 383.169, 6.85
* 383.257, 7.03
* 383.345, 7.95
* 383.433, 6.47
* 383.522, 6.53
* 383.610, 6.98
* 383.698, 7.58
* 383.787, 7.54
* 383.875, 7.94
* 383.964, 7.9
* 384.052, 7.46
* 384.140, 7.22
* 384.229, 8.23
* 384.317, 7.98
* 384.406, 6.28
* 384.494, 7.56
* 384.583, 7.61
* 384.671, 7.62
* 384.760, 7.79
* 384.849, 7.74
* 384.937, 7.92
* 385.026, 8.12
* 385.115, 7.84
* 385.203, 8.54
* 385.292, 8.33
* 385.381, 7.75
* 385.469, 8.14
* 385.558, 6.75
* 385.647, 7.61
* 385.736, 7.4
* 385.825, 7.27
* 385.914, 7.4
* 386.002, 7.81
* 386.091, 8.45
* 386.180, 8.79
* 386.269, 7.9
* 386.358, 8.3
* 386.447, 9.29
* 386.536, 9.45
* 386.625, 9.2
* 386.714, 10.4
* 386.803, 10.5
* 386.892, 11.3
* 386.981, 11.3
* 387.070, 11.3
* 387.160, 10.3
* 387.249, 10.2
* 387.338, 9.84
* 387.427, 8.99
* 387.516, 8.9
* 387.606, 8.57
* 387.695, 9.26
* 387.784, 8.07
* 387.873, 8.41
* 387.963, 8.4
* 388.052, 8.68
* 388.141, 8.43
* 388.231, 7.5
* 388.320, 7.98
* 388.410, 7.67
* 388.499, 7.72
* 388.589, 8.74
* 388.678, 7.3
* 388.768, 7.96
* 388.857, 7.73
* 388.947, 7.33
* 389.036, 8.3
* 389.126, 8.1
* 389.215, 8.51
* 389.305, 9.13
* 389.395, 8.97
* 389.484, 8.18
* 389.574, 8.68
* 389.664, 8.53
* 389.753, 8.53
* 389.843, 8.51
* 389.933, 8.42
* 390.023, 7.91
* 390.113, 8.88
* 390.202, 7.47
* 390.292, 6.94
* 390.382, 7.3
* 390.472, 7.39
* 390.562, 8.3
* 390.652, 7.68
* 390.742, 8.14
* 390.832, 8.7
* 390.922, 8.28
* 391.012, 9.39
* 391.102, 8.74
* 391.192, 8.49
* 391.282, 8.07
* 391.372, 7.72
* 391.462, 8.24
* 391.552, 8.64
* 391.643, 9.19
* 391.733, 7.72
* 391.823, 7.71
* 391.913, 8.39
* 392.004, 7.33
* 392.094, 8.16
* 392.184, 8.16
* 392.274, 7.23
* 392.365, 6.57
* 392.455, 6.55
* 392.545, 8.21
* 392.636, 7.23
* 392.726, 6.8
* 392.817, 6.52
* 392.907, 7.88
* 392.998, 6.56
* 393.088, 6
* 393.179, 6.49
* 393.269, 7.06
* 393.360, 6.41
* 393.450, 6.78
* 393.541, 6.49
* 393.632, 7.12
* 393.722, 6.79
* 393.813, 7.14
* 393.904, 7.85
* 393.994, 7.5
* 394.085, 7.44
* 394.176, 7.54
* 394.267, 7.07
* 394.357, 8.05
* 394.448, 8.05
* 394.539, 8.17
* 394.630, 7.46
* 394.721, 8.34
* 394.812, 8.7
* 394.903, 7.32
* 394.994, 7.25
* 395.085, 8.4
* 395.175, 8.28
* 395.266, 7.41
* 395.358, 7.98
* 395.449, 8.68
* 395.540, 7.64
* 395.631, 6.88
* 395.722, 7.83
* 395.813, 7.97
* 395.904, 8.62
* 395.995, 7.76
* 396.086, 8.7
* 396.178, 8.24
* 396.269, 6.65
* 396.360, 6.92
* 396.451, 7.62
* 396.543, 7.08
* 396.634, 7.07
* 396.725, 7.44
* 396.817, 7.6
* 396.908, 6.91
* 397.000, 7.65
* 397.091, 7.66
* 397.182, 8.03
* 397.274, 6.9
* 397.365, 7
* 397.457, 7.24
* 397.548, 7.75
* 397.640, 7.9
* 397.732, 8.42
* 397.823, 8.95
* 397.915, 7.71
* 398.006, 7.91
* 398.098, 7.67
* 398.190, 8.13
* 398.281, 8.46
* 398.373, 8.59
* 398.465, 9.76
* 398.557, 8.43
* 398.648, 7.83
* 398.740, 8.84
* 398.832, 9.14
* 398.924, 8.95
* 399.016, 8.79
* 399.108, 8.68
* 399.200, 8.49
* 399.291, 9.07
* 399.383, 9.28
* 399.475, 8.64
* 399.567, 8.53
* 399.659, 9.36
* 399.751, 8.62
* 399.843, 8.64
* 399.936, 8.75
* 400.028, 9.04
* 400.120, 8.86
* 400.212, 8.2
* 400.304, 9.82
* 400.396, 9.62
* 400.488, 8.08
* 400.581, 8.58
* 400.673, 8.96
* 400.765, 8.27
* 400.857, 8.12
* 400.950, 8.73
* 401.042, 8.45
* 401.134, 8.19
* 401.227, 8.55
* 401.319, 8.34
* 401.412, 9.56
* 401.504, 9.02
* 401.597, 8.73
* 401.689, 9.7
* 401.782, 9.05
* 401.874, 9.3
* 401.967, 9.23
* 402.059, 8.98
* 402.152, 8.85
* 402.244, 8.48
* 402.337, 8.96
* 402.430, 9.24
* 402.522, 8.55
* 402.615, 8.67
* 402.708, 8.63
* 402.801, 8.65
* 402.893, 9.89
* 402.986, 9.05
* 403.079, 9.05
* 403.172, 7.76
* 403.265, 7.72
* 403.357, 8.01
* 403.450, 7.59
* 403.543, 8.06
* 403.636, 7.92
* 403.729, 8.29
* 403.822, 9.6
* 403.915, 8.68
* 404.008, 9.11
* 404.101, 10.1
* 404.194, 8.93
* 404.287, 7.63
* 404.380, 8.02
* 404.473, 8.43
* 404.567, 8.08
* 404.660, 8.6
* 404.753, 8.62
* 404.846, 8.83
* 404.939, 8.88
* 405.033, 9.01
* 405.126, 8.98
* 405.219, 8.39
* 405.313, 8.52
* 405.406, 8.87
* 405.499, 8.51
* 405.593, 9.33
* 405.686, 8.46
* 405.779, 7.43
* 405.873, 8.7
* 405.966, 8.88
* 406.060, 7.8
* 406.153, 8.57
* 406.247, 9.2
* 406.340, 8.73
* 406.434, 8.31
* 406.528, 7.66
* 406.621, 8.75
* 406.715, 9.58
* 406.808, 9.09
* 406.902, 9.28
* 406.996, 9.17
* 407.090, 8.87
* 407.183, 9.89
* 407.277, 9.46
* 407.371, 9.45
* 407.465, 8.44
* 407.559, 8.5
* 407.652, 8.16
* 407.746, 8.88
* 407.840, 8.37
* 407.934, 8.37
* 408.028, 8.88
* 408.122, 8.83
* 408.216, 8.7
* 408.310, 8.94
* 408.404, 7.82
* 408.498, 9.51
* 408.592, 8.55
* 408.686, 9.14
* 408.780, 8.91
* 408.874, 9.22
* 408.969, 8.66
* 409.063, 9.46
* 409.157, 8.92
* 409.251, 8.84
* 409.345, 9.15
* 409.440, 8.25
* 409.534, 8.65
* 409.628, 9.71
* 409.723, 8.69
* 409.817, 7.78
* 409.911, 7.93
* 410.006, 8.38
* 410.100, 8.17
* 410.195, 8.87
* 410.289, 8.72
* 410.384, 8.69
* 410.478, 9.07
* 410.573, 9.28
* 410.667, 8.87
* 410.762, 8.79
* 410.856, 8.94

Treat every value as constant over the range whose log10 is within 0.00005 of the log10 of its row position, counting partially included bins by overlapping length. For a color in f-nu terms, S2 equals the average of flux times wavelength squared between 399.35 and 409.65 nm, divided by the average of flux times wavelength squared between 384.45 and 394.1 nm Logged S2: 1.2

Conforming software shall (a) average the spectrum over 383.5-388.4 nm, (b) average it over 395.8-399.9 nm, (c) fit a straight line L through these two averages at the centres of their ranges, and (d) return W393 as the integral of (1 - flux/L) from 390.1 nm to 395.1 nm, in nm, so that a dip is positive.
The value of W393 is 0.370 nm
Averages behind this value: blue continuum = 8.38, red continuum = 8.13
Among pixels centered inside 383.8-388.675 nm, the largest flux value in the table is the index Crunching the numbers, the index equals 11.3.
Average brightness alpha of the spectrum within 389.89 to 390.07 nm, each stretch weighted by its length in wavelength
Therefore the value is 8.15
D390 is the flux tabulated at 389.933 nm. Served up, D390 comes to 8.42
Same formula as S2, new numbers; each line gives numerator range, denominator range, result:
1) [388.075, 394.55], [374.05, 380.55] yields 1.04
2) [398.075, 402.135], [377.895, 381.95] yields 1.22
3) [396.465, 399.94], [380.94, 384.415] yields 1.18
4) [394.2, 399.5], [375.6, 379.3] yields 1.08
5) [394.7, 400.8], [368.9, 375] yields 1.12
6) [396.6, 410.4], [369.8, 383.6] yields 1.22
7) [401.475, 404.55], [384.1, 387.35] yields 1.12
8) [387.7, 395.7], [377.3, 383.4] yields 1.06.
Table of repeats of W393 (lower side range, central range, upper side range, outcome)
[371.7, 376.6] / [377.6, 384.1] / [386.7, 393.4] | 0.48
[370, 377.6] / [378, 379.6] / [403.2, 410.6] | 0.07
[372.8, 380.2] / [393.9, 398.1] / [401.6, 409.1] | 0.40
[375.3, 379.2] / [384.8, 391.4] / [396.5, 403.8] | -0.11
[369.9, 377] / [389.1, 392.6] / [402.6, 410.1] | 0.17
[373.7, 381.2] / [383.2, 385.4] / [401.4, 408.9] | 0.17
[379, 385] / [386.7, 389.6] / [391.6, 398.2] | -0.47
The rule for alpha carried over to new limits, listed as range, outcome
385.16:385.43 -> 8.21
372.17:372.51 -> 8.49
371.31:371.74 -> 8.59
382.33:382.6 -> 7.19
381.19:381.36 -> 8.23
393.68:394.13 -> 7.34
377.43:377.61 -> 8.29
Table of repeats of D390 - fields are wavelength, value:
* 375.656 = 10.1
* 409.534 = 8.65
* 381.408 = 8.69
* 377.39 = 7.9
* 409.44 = 8.25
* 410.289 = 8.72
